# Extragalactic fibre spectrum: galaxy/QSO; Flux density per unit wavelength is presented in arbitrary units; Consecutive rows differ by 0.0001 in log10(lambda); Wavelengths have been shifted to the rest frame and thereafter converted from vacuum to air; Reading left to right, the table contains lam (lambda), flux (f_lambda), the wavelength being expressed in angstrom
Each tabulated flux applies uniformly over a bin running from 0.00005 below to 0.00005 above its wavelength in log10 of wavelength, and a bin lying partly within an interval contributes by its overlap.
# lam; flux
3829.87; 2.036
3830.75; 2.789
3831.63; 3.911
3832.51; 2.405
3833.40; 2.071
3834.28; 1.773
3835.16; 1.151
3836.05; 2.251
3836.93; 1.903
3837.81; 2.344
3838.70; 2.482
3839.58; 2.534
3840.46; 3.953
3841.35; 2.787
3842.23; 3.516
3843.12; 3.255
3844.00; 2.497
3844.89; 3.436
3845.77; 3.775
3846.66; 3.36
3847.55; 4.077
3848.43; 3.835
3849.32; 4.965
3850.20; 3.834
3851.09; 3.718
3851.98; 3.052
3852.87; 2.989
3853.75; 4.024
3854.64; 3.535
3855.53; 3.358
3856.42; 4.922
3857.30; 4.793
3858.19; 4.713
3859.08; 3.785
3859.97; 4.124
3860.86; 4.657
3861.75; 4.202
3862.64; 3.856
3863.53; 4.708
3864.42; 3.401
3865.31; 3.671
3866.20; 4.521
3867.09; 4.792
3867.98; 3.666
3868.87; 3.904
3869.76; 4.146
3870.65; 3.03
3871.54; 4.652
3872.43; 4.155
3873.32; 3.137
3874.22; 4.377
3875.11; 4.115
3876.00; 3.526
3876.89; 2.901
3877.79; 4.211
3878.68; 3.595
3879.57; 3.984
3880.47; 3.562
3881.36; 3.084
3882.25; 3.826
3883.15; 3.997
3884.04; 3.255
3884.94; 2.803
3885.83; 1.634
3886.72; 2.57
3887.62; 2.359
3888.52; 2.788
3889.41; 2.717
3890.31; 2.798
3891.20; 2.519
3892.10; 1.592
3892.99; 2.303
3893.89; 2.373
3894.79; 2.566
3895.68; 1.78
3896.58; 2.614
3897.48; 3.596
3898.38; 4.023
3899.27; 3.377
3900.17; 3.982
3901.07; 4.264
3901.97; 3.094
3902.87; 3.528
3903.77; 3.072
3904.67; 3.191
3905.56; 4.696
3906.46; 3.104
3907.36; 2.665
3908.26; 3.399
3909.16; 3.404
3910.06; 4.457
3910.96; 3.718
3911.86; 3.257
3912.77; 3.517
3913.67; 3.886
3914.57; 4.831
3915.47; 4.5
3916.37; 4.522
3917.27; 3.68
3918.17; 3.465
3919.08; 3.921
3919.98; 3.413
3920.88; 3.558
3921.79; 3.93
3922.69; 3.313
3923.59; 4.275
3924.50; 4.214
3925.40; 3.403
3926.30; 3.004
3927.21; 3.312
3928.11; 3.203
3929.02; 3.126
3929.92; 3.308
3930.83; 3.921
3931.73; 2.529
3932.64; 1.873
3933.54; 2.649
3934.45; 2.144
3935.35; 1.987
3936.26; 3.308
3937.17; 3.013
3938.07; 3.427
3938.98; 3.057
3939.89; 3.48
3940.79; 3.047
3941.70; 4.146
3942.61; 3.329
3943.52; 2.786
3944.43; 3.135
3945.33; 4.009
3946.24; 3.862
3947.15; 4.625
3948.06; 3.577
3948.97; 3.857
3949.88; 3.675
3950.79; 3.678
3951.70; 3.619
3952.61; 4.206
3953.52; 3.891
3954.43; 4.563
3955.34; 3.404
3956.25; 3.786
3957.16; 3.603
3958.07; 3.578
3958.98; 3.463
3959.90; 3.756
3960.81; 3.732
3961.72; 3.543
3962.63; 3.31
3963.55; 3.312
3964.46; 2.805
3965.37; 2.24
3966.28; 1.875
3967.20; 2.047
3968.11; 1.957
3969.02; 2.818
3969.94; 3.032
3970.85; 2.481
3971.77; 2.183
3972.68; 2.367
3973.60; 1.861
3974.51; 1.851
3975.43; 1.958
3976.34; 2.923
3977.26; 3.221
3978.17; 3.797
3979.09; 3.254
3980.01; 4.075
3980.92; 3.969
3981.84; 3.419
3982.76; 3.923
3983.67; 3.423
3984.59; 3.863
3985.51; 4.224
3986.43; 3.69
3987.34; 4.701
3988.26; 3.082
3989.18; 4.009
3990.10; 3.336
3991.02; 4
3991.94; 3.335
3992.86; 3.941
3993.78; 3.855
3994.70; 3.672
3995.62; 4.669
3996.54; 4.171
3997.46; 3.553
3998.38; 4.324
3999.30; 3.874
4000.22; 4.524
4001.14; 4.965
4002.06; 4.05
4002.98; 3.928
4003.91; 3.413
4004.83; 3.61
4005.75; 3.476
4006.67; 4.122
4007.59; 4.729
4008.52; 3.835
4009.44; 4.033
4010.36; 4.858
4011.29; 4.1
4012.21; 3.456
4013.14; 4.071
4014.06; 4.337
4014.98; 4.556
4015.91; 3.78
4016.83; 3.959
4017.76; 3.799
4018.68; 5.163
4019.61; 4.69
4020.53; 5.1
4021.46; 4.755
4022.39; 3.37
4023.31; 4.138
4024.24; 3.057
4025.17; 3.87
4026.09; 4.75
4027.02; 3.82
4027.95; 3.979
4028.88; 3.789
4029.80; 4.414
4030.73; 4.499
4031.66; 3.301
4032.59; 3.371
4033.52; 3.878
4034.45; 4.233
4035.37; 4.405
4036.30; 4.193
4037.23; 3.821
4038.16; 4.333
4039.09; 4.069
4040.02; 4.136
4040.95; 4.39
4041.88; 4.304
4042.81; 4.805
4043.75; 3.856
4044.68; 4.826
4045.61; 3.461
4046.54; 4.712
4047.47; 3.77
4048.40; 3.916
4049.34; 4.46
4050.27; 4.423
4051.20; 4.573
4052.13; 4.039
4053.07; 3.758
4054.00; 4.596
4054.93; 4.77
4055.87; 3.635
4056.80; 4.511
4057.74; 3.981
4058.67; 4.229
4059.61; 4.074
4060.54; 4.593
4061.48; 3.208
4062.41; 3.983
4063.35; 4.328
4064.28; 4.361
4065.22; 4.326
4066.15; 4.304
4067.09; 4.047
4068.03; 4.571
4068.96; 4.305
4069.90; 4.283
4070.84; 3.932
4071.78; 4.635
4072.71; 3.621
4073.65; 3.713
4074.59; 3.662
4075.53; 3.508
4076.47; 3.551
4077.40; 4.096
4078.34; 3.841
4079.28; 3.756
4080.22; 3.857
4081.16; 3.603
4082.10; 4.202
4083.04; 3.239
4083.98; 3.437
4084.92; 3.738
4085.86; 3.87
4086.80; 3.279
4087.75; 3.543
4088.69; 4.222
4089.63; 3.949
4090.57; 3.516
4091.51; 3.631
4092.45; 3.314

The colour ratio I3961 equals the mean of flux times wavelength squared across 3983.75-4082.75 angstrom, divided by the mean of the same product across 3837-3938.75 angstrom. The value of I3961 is 1.27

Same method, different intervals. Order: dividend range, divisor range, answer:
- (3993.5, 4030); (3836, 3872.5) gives 1.20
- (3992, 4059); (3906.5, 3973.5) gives 1.29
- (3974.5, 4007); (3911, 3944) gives 1.14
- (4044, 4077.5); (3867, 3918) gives 1.32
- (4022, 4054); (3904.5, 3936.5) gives 1.25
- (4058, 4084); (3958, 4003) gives 1.23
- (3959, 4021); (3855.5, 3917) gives 1.07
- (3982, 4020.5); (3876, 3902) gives 1.40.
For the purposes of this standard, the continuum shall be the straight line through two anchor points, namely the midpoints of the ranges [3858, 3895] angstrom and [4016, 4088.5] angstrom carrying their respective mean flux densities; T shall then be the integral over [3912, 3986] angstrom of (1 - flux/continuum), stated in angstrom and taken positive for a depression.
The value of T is 7.5 angstrom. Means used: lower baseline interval 3.49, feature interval 3.34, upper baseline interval 4.07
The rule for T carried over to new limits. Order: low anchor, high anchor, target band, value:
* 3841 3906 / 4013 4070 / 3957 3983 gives 6.25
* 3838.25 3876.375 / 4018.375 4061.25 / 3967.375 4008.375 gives 5.52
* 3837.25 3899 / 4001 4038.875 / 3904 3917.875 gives -0.49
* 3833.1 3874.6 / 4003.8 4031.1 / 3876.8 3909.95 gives 5.16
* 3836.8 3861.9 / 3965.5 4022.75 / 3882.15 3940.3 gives 6.26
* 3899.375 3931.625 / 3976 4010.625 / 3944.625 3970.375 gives 2.42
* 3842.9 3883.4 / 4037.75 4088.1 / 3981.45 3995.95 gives 0.62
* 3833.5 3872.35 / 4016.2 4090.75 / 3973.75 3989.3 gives 1.76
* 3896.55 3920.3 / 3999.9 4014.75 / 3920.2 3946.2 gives 3.77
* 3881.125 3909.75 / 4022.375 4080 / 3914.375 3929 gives -2.43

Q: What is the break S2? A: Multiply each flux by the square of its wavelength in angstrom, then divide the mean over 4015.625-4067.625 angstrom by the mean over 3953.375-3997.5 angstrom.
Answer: 1.3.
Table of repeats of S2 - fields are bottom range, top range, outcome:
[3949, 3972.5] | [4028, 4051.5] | 1.34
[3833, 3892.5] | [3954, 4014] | 1.10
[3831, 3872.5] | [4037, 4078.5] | 1.30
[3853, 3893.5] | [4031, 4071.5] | 1.27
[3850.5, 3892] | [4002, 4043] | 1.22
